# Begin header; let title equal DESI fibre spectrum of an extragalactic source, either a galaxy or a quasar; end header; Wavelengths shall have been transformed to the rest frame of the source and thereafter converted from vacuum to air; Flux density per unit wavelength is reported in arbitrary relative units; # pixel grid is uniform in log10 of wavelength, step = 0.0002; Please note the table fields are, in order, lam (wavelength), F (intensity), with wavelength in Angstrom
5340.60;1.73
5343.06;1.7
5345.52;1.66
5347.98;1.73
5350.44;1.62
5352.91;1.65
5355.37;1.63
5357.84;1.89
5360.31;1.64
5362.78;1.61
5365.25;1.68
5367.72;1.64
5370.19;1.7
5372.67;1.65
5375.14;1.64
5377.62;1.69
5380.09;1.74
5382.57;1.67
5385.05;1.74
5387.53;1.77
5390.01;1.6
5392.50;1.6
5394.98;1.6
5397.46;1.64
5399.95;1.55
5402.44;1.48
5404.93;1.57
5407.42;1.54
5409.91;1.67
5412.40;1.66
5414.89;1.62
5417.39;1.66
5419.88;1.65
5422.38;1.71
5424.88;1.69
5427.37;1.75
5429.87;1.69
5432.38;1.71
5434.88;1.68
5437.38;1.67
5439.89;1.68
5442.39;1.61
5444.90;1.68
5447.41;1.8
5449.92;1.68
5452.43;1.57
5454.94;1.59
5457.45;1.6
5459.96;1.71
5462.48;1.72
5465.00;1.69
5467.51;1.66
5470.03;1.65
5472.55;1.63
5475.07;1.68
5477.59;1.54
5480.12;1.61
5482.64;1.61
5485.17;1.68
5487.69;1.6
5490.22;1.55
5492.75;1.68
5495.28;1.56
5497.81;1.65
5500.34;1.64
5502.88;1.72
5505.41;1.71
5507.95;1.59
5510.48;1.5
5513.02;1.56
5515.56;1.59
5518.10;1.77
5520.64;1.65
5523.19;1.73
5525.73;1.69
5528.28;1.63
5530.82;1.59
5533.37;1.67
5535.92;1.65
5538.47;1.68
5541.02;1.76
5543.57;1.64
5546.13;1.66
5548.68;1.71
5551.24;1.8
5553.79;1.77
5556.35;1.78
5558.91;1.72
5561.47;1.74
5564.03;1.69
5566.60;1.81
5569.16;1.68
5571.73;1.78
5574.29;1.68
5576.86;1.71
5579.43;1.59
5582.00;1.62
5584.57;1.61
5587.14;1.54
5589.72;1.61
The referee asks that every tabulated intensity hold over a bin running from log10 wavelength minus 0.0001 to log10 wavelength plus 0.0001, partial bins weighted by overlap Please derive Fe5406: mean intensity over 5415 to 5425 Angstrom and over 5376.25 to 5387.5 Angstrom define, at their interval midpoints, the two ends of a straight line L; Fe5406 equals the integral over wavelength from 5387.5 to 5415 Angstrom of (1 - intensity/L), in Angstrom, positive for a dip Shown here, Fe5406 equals 1.5 Angstrom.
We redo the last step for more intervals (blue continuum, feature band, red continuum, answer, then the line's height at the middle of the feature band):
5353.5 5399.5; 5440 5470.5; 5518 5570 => 0.4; 1.69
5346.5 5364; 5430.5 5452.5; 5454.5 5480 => -0.4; 1.65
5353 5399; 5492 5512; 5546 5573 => 1.1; 1.72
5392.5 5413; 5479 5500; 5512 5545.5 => 0.3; 1.64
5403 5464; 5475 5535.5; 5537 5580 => 2.2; 1.69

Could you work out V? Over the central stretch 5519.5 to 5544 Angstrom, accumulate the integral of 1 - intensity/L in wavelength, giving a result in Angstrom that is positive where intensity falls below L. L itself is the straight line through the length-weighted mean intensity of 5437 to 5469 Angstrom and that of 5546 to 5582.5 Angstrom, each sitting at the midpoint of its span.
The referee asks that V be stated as 0.5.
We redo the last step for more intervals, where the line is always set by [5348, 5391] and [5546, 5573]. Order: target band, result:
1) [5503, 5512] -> 0.6 Angstrom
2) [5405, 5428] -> 0.6 Angstrom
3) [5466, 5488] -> 1.1 Angstrom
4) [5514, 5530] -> 0.5 Angstrom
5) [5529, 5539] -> 0.5 Angstrom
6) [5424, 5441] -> 0.1 Angstrom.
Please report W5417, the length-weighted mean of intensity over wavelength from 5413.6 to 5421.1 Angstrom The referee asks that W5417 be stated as 1.64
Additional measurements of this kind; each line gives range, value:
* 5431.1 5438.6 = 1.69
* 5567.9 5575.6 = 1.71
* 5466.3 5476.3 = 1.65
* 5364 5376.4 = 1.66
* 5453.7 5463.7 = 1.66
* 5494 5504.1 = 1.64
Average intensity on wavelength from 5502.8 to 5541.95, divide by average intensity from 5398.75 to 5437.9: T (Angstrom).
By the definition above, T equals 1.0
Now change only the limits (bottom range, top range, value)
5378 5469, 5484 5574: 1.01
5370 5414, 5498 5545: 1.01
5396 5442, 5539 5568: 1.05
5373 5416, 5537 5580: 1.05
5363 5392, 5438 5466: 0.99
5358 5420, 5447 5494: 1.00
